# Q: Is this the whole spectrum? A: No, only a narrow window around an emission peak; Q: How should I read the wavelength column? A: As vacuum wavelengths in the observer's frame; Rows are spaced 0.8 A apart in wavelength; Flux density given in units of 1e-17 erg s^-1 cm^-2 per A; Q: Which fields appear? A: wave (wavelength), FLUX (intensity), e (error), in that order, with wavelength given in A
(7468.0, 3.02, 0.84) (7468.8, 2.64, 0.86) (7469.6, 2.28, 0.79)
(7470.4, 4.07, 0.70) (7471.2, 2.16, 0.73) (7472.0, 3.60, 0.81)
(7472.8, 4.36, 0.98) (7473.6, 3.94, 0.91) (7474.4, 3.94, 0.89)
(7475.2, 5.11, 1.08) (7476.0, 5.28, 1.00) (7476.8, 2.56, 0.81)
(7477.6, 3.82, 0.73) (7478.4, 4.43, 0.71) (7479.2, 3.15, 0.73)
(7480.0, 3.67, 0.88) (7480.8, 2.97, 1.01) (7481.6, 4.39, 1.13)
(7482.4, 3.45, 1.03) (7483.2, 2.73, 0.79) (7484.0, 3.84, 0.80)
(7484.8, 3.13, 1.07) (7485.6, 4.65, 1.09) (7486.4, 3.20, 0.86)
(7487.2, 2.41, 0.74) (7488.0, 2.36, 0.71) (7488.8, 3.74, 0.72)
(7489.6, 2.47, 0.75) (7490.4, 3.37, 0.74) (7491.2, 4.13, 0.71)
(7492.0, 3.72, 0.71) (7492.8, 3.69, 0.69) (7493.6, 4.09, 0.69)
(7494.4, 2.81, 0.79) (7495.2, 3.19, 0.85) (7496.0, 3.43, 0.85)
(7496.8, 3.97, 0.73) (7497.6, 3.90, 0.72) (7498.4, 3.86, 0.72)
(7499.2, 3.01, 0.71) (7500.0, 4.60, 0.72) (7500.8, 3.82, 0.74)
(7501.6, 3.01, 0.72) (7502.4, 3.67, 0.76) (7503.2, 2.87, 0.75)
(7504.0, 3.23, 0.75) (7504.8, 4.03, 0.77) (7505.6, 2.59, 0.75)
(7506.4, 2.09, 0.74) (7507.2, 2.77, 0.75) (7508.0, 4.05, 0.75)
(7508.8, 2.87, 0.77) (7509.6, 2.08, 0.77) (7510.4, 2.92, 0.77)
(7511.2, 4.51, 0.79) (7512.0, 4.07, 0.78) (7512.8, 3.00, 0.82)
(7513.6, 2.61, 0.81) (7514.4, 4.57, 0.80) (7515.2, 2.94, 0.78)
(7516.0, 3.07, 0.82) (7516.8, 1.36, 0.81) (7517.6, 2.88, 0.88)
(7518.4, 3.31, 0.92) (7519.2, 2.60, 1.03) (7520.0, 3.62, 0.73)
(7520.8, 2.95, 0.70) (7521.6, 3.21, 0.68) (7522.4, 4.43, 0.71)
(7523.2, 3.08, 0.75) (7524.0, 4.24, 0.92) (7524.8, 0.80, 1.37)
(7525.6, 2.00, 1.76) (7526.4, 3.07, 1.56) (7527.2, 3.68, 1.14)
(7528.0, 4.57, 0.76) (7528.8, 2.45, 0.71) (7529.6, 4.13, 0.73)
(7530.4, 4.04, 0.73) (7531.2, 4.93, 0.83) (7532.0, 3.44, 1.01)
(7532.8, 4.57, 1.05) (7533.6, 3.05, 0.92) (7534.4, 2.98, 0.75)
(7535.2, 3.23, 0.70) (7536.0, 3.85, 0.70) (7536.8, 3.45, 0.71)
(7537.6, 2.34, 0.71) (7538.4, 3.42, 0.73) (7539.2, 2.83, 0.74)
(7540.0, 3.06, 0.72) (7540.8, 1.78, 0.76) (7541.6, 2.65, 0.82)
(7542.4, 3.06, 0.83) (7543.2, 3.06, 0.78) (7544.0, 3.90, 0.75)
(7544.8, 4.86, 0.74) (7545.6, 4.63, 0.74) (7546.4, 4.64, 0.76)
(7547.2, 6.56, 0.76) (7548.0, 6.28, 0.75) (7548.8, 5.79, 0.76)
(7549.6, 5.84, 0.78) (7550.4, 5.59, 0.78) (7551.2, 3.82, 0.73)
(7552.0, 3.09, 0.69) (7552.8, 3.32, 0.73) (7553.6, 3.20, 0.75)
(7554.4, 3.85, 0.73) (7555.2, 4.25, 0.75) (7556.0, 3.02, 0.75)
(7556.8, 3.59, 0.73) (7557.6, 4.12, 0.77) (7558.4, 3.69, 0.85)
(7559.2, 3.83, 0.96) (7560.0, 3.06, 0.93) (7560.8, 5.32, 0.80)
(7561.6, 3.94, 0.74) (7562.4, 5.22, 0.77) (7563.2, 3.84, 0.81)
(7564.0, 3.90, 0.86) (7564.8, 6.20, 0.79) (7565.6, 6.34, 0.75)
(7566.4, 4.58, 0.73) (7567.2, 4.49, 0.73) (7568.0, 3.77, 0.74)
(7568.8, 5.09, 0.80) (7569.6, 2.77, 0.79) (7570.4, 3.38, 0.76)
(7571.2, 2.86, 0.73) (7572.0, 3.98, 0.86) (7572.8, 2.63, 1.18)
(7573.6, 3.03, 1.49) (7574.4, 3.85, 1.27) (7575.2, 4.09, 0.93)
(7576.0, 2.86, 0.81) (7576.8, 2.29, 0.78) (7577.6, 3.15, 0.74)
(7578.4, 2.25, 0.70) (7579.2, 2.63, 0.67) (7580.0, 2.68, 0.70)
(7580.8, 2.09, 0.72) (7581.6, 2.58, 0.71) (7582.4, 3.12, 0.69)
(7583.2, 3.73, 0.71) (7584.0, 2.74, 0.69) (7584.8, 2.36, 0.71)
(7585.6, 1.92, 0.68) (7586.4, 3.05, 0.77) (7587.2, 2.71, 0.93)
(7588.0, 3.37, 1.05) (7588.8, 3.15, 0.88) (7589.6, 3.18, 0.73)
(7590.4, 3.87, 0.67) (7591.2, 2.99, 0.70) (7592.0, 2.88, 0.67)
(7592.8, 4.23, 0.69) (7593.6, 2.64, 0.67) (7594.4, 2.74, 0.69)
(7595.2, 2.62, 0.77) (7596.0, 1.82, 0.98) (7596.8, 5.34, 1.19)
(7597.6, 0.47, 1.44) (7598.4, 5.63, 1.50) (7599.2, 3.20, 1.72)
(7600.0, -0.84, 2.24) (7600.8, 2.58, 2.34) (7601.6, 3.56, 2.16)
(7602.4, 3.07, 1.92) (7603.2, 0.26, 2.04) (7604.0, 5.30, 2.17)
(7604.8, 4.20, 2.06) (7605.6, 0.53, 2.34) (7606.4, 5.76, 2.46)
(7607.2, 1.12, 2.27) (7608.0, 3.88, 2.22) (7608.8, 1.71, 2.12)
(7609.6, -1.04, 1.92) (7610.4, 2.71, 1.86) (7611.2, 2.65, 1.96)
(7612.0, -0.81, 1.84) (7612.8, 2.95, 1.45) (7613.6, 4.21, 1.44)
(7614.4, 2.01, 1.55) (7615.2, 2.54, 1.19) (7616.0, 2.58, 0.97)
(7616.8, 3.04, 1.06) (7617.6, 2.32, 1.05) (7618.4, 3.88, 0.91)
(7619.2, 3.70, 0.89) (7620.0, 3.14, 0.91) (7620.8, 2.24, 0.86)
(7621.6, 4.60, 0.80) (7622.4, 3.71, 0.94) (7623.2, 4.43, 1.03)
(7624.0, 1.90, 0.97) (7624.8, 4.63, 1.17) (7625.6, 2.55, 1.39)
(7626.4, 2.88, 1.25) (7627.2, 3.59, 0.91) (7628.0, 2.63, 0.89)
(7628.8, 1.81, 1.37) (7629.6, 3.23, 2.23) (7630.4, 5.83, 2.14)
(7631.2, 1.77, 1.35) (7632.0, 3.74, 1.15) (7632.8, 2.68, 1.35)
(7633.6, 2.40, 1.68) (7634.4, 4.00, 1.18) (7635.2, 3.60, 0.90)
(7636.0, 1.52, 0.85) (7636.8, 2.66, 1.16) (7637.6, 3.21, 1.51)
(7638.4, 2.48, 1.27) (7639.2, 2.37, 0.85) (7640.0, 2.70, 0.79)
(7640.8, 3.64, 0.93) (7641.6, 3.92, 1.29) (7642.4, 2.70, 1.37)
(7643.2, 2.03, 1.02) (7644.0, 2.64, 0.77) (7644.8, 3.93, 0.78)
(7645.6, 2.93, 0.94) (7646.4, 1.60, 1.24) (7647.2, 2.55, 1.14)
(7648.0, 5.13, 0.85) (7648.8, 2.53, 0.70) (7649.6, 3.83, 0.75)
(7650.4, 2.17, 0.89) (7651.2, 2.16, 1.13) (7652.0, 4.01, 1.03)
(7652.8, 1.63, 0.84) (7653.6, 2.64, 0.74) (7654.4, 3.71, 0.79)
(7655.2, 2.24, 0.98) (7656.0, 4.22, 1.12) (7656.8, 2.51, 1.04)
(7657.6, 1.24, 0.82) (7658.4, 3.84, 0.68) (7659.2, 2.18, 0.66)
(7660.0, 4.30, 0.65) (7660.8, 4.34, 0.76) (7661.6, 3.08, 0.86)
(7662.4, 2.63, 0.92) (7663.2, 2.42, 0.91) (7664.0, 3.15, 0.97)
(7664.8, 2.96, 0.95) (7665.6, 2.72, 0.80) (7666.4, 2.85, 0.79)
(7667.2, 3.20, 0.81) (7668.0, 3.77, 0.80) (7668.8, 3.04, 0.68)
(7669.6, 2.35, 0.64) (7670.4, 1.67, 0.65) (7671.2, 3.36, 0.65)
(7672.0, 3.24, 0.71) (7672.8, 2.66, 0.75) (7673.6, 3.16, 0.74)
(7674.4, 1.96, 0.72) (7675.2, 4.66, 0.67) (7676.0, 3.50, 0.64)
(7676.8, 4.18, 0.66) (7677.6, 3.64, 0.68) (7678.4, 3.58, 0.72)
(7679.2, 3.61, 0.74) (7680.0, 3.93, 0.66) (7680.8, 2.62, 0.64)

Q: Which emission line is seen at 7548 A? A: [S II] 6716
